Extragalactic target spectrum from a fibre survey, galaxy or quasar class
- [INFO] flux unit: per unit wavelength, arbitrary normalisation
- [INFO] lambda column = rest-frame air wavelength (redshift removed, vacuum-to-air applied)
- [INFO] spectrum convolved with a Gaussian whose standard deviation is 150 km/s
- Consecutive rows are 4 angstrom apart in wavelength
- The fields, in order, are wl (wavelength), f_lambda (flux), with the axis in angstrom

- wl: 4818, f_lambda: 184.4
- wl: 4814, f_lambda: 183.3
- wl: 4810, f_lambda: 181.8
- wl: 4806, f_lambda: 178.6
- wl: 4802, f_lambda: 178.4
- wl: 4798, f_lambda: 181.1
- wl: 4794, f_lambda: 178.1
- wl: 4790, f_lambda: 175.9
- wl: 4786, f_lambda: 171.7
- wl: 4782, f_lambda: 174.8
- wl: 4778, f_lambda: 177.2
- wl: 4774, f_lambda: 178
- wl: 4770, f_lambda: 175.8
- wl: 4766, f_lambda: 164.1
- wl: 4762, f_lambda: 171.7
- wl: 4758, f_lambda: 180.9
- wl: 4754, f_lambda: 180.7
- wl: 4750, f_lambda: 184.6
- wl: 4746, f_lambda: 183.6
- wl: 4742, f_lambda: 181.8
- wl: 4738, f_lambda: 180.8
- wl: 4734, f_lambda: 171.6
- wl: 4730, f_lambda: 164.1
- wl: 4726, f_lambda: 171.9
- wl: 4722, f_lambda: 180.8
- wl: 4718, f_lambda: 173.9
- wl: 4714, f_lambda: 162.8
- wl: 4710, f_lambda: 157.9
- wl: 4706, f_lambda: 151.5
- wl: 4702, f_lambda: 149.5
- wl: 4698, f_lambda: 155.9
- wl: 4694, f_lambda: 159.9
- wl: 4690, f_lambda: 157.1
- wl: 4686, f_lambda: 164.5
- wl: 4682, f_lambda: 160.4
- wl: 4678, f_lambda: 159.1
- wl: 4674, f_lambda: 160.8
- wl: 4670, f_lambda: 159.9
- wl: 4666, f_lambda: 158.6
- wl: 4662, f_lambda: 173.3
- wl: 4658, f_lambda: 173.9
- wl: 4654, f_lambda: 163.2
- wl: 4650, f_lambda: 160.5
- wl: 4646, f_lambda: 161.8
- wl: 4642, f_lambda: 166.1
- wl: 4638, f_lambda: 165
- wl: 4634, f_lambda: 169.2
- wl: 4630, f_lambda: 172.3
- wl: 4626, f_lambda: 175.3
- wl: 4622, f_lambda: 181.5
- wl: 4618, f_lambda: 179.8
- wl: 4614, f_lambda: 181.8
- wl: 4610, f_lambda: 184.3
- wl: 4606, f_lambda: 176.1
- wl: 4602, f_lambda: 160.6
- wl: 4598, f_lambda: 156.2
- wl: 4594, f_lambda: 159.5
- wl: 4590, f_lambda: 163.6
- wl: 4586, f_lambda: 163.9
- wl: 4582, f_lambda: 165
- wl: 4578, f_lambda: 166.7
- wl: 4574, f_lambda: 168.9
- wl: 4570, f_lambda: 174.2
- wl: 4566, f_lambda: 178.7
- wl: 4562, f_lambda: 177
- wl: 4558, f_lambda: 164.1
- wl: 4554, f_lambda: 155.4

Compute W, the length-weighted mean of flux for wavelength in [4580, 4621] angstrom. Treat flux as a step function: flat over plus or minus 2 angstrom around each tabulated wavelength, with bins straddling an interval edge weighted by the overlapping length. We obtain 169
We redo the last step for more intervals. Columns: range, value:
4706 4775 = 174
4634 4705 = 162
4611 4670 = 170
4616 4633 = 177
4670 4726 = 161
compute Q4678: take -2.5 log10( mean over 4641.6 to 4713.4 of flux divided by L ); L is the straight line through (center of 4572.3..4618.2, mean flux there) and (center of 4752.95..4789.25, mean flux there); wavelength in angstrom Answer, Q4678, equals 0.070 mag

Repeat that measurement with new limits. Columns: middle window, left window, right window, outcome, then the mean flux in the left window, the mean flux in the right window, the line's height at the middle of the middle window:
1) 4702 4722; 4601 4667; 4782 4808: 0.08 mag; 171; 177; 174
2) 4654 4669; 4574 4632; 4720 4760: 0.04 mag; 170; 178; 174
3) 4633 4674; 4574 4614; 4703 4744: 0.02 mag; 167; 169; 168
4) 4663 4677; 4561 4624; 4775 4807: 0.08 mag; 171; 177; 173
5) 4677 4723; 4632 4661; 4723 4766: 0.07 mag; 166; 177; 172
